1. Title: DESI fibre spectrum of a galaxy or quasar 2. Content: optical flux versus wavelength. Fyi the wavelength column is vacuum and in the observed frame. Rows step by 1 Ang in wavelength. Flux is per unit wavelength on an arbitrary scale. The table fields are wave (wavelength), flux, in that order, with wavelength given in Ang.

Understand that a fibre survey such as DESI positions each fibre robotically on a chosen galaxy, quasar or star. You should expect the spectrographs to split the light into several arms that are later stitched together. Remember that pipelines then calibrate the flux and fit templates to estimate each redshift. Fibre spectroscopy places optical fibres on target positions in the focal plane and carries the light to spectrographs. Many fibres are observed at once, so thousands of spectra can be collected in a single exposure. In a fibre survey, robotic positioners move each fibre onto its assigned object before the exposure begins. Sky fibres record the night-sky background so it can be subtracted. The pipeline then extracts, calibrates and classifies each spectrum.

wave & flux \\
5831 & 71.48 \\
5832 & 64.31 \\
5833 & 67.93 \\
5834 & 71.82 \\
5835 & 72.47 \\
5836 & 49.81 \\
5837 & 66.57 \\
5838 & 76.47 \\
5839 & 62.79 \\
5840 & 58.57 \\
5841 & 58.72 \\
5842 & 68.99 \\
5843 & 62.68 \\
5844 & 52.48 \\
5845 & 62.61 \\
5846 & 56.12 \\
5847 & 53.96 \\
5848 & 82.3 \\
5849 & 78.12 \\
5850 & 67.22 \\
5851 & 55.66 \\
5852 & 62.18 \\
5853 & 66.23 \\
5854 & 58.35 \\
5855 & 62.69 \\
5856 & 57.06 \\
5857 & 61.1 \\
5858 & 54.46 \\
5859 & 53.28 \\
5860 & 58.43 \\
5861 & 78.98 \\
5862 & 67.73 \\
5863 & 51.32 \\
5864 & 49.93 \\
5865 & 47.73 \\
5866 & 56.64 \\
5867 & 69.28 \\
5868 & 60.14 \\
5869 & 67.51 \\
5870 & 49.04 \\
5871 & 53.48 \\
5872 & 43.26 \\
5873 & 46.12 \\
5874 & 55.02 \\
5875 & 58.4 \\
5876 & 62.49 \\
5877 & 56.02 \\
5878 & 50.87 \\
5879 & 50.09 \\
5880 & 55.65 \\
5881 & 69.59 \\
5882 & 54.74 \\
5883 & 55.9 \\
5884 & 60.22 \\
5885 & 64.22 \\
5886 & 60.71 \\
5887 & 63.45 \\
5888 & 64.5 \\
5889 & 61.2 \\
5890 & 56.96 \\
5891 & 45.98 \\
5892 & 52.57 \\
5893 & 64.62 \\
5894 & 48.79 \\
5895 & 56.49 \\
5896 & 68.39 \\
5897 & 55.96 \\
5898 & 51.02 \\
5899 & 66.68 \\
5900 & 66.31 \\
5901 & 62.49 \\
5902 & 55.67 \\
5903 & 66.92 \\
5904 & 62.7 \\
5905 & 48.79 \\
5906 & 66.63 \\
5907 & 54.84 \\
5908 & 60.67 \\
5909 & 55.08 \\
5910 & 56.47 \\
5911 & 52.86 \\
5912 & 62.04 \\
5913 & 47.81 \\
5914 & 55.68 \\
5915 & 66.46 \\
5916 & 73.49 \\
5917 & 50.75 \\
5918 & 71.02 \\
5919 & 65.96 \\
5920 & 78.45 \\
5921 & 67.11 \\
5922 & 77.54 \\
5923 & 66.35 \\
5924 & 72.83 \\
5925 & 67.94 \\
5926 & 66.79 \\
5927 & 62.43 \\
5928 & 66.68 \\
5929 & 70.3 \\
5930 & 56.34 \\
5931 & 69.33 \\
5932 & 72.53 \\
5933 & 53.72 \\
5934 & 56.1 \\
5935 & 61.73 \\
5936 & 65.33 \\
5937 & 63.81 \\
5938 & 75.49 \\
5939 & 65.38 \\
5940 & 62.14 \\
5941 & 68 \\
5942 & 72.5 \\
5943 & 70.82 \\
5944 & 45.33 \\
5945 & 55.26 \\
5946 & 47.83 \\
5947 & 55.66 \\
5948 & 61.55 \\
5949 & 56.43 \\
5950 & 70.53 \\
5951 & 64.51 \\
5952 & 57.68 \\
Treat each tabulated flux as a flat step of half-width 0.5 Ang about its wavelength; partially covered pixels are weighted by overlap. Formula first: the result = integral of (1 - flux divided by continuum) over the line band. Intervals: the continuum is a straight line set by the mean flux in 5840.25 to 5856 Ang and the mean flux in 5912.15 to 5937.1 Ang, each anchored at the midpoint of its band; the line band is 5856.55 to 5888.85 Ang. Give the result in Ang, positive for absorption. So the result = 2.9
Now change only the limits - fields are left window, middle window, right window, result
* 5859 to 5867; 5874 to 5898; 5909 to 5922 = 1.05 Ang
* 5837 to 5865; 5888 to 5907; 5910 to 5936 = 1.40 Ang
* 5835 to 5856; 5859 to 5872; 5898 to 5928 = 0.98 Ang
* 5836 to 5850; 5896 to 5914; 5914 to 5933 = 2.14 Ang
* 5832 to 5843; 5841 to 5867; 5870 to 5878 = -0.62 Ang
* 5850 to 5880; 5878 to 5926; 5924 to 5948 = -0.22 Ang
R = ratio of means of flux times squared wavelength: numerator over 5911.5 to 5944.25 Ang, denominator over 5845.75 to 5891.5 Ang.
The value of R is 1.13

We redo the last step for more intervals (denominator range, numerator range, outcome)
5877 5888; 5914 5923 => 1.17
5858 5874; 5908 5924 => 1.14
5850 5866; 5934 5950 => 1.08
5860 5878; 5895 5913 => 1.05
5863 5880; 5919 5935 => 1.24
